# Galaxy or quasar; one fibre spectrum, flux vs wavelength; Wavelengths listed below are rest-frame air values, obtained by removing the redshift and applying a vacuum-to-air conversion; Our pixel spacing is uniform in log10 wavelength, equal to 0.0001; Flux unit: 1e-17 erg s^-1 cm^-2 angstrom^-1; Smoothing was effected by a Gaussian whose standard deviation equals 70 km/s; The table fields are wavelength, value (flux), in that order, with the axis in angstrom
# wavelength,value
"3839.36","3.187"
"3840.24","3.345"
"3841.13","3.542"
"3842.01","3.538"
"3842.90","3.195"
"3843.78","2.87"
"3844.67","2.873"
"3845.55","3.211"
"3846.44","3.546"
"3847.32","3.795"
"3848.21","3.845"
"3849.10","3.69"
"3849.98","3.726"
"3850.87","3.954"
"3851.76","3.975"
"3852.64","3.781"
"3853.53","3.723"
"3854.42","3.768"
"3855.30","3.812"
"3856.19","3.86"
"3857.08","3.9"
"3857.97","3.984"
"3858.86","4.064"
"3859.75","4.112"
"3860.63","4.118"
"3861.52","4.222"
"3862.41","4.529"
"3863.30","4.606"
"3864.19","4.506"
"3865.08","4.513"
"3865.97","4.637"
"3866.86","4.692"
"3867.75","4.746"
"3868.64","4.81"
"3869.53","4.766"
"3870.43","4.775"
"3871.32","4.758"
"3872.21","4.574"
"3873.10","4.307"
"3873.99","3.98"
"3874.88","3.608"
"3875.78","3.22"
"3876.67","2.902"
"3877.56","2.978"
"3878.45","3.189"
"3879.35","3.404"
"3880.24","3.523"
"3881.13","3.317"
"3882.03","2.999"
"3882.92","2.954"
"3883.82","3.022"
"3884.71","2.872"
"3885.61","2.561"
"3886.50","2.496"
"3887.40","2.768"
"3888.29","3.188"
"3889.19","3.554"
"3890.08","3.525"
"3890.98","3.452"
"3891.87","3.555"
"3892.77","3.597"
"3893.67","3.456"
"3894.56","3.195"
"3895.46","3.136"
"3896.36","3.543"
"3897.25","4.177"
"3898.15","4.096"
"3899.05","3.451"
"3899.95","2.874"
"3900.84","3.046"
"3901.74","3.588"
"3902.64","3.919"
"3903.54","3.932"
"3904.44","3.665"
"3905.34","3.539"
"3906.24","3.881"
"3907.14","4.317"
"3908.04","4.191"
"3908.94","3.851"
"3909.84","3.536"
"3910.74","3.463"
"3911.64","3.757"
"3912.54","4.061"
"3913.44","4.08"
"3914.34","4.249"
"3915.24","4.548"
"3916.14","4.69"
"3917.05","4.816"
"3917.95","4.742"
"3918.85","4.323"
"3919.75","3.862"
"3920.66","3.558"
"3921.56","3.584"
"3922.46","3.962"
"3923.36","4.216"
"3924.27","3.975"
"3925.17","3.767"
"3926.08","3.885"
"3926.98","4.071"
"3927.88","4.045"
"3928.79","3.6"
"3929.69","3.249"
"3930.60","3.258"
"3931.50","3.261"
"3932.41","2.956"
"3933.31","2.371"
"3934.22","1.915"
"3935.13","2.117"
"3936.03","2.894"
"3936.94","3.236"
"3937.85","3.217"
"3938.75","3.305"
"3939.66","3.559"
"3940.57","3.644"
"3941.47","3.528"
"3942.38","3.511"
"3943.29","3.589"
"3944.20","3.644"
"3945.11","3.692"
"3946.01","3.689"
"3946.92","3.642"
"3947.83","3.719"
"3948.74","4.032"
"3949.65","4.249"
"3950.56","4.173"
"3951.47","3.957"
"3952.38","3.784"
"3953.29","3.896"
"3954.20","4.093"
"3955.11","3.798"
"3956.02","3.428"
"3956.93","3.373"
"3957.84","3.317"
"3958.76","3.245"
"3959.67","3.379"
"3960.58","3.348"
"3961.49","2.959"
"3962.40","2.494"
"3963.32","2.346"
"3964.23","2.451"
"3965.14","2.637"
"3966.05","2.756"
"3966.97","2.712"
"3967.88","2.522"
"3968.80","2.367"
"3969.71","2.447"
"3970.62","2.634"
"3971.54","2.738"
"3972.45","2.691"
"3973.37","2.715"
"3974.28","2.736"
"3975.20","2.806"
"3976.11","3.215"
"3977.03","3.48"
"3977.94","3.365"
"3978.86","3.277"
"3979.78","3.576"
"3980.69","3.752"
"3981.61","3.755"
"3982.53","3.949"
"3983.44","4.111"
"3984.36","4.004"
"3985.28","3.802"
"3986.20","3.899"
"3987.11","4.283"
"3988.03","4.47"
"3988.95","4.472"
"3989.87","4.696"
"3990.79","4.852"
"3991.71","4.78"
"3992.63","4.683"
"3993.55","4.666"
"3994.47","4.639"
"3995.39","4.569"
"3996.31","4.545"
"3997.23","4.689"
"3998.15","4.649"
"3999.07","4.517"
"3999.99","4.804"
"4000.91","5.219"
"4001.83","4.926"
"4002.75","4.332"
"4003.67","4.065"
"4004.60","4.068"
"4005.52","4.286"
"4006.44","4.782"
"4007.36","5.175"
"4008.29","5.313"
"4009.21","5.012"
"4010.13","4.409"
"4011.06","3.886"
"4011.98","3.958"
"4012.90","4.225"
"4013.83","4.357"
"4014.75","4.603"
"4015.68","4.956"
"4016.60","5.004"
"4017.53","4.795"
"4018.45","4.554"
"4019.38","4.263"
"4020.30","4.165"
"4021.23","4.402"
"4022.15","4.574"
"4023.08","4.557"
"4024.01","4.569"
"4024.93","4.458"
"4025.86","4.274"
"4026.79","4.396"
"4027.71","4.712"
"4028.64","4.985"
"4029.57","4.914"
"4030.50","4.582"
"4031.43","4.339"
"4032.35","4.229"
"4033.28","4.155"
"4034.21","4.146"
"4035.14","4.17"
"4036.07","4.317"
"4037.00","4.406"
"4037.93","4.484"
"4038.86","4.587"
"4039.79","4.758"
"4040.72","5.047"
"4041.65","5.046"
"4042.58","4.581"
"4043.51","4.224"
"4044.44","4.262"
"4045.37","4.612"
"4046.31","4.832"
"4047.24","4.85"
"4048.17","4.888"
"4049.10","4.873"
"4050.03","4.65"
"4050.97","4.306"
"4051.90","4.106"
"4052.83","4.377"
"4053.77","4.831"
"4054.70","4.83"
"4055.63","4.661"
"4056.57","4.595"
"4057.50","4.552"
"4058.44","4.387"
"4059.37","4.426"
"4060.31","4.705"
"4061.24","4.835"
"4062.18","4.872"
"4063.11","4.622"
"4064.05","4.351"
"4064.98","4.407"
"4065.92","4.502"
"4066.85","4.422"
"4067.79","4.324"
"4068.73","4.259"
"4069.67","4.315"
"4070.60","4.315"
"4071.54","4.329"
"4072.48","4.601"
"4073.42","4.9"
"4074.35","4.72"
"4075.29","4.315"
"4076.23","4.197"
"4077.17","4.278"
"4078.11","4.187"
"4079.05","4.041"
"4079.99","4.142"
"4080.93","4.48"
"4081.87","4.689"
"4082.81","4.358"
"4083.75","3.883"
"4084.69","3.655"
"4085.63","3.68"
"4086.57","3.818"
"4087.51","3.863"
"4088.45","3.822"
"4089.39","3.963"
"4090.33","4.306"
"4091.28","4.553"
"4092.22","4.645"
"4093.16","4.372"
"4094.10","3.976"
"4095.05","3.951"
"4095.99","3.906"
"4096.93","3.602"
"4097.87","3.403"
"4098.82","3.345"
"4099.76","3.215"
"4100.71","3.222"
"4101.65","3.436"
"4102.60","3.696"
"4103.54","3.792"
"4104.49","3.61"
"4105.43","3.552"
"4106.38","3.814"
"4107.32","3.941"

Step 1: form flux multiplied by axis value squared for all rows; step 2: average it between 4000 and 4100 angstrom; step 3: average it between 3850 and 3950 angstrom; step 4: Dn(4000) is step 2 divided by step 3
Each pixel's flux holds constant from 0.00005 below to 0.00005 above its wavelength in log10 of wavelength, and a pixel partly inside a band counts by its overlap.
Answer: 1.28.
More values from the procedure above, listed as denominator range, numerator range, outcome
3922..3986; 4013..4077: 1.42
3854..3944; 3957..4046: 1.16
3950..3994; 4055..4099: 1.29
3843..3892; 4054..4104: 1.25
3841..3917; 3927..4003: 1.00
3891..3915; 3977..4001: 1.21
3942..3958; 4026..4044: 1.25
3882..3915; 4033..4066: 1.40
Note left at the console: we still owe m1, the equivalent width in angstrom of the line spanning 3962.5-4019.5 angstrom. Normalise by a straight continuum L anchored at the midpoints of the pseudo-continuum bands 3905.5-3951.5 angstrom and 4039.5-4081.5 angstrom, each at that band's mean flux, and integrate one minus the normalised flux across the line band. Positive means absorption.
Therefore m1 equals 2.1 angstrom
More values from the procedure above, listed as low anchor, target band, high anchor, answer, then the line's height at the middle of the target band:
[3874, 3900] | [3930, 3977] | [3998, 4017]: 9.58 angstrom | 4.01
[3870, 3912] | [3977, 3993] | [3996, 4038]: 0.74 angstrom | 4.27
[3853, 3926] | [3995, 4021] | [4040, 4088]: -1.99 angstrom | 4.25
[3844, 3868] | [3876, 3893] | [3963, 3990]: 3.01 angstrom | 3.82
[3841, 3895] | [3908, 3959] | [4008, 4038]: 4.45 angstrom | 4.04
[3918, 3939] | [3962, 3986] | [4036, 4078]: 4.88 angstrom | 3.84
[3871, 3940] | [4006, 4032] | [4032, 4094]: -2.48 angstrom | 4.18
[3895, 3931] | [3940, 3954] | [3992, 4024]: 1.13 angstrom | 4.12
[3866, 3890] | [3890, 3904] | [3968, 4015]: 0.63 angstrom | 3.7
